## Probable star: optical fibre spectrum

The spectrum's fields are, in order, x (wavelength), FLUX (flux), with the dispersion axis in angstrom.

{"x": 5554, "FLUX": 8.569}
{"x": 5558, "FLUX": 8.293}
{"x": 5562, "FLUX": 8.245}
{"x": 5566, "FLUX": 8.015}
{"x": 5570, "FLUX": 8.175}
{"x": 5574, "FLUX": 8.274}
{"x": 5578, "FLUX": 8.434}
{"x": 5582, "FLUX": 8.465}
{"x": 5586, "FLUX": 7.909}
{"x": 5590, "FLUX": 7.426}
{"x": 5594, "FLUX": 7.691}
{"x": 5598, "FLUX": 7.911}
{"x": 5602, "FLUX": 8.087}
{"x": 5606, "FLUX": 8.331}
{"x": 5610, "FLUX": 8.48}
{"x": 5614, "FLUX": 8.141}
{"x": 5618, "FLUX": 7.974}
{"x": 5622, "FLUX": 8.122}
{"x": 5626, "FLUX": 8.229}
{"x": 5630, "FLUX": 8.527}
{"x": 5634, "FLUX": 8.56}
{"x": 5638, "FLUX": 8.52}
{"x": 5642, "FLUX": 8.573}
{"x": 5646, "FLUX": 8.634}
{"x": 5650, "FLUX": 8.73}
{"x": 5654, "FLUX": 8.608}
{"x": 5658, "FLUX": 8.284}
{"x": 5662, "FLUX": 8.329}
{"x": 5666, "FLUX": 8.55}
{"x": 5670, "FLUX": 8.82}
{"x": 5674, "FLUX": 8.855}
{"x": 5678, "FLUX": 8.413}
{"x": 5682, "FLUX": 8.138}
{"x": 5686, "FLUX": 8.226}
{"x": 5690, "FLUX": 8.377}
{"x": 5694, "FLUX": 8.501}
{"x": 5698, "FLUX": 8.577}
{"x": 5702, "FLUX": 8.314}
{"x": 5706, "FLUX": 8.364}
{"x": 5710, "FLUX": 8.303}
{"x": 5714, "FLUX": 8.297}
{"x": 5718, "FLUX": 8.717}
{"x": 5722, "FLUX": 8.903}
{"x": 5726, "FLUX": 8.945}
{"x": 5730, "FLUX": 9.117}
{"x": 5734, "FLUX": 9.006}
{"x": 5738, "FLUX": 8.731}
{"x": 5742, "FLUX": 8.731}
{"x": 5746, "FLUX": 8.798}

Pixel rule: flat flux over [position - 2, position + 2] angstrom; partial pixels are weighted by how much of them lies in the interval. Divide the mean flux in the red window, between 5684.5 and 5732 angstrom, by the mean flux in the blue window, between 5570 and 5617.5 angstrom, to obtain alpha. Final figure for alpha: 1.1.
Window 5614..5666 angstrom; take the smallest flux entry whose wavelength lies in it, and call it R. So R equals 7.974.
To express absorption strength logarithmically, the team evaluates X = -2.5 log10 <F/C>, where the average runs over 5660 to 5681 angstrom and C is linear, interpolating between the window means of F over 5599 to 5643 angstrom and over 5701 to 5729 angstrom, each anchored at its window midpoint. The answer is -0.02 mag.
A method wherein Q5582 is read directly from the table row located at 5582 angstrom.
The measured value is 8.465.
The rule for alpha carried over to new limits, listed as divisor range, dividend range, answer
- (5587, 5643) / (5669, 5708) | 1.03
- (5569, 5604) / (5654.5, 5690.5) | 1.05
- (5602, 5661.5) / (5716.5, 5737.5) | 1.06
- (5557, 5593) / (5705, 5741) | 1.07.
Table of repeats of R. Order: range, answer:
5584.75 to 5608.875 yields 7.426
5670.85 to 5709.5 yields 8.138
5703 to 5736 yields 8.297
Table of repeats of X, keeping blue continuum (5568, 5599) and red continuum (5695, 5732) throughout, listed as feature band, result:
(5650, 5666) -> -0.01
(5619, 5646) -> -0.02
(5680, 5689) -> 0.04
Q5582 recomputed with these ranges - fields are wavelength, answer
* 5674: 8.855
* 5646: 8.634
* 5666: 8.55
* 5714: 8.297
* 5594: 7.691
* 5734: 9.006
